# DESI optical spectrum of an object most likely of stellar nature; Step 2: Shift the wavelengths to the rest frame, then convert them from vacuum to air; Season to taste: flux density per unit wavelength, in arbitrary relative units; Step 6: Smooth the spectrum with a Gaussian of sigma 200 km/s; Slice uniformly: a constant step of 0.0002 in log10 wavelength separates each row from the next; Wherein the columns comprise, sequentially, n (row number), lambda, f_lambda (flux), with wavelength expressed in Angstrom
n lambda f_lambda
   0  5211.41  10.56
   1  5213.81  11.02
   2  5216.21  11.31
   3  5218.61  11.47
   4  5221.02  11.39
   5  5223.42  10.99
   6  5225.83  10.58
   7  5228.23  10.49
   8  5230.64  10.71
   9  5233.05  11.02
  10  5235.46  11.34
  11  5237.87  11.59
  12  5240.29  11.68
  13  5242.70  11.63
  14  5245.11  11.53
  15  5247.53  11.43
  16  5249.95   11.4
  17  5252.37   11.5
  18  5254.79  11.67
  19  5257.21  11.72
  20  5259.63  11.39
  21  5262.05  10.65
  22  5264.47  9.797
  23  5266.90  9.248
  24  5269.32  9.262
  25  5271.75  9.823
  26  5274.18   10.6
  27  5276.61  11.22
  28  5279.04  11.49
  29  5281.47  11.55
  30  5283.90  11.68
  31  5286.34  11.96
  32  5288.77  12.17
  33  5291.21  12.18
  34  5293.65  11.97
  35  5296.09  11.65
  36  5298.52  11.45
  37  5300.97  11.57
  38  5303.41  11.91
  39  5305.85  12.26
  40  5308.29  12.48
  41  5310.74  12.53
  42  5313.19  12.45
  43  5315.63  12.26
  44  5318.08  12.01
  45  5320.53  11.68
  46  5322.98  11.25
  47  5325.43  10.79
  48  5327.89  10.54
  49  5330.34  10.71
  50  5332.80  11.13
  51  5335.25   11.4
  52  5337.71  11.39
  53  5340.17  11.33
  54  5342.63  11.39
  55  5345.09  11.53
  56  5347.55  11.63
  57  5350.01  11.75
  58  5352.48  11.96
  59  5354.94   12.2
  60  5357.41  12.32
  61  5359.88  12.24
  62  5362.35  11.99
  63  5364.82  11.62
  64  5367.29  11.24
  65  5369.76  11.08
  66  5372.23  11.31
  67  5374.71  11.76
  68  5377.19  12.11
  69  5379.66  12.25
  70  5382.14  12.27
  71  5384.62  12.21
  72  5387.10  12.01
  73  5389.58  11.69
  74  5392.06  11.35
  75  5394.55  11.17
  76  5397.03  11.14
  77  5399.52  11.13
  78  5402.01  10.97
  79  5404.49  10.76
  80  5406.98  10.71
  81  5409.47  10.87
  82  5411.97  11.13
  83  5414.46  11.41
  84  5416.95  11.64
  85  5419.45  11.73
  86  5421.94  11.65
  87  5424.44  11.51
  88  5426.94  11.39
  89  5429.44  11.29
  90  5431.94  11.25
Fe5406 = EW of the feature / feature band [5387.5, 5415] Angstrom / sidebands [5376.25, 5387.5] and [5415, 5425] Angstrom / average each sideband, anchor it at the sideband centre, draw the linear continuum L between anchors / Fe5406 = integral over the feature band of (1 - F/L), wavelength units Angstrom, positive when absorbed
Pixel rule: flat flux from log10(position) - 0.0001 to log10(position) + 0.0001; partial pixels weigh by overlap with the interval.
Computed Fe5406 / 1.8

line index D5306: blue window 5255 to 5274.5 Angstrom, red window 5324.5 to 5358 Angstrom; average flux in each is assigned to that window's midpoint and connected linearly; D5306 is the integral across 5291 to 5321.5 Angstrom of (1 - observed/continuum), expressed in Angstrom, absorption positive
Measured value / -3.0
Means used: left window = 10.4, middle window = 12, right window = 11.4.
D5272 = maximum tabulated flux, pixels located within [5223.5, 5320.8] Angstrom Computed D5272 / 12.53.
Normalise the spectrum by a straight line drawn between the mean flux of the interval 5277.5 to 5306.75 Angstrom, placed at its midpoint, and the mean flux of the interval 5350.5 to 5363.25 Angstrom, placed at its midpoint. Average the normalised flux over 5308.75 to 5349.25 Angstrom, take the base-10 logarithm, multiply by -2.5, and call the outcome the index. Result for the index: 0.04 mag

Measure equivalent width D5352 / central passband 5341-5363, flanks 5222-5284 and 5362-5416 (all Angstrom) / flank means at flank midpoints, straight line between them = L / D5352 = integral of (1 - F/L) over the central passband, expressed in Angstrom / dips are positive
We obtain -1.06 Angstrom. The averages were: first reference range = 11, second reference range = 11.5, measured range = 11.9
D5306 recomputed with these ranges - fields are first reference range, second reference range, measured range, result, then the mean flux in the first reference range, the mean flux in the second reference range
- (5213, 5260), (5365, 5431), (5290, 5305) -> -0.6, 11.3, 11.5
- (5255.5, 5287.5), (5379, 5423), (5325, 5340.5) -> 0.1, 10.8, 11.4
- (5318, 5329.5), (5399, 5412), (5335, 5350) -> -0.5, 11.2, 10.9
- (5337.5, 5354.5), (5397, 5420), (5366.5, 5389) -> -0.9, 11.6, 11.1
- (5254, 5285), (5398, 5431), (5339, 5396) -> -3.4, 10.8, 11.2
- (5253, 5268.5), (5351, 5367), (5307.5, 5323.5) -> -1.0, 10.7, 12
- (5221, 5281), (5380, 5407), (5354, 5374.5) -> -0.7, 11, 11.5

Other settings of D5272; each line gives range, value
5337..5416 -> 12.32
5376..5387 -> 12.27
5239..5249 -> 11.68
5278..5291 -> 12.17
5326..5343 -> 11.4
